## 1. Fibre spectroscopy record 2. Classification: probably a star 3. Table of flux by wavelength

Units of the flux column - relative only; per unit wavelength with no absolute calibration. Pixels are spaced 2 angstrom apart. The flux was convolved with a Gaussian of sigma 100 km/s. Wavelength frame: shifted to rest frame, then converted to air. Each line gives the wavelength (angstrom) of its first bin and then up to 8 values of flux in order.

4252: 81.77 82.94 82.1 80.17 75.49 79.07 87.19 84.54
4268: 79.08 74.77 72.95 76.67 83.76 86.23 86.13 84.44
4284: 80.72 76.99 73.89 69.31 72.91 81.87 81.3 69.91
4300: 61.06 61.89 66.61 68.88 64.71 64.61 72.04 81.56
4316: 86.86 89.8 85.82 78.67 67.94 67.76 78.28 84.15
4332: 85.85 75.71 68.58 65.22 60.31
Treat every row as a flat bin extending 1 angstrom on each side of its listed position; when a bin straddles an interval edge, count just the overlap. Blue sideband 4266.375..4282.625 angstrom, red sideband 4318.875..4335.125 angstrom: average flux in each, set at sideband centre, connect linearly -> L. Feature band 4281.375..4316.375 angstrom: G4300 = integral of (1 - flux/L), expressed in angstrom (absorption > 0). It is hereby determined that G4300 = 2.8 angstrom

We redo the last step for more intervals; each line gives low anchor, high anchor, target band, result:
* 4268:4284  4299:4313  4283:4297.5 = -0.6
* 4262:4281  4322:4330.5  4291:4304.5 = 1.2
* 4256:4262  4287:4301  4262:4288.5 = -1.6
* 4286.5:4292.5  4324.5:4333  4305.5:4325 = 0.0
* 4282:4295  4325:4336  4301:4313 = 1.6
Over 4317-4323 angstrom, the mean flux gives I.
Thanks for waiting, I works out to 84.8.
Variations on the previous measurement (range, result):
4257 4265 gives 80.5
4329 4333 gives 85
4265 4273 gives 77.8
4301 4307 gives 65.8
